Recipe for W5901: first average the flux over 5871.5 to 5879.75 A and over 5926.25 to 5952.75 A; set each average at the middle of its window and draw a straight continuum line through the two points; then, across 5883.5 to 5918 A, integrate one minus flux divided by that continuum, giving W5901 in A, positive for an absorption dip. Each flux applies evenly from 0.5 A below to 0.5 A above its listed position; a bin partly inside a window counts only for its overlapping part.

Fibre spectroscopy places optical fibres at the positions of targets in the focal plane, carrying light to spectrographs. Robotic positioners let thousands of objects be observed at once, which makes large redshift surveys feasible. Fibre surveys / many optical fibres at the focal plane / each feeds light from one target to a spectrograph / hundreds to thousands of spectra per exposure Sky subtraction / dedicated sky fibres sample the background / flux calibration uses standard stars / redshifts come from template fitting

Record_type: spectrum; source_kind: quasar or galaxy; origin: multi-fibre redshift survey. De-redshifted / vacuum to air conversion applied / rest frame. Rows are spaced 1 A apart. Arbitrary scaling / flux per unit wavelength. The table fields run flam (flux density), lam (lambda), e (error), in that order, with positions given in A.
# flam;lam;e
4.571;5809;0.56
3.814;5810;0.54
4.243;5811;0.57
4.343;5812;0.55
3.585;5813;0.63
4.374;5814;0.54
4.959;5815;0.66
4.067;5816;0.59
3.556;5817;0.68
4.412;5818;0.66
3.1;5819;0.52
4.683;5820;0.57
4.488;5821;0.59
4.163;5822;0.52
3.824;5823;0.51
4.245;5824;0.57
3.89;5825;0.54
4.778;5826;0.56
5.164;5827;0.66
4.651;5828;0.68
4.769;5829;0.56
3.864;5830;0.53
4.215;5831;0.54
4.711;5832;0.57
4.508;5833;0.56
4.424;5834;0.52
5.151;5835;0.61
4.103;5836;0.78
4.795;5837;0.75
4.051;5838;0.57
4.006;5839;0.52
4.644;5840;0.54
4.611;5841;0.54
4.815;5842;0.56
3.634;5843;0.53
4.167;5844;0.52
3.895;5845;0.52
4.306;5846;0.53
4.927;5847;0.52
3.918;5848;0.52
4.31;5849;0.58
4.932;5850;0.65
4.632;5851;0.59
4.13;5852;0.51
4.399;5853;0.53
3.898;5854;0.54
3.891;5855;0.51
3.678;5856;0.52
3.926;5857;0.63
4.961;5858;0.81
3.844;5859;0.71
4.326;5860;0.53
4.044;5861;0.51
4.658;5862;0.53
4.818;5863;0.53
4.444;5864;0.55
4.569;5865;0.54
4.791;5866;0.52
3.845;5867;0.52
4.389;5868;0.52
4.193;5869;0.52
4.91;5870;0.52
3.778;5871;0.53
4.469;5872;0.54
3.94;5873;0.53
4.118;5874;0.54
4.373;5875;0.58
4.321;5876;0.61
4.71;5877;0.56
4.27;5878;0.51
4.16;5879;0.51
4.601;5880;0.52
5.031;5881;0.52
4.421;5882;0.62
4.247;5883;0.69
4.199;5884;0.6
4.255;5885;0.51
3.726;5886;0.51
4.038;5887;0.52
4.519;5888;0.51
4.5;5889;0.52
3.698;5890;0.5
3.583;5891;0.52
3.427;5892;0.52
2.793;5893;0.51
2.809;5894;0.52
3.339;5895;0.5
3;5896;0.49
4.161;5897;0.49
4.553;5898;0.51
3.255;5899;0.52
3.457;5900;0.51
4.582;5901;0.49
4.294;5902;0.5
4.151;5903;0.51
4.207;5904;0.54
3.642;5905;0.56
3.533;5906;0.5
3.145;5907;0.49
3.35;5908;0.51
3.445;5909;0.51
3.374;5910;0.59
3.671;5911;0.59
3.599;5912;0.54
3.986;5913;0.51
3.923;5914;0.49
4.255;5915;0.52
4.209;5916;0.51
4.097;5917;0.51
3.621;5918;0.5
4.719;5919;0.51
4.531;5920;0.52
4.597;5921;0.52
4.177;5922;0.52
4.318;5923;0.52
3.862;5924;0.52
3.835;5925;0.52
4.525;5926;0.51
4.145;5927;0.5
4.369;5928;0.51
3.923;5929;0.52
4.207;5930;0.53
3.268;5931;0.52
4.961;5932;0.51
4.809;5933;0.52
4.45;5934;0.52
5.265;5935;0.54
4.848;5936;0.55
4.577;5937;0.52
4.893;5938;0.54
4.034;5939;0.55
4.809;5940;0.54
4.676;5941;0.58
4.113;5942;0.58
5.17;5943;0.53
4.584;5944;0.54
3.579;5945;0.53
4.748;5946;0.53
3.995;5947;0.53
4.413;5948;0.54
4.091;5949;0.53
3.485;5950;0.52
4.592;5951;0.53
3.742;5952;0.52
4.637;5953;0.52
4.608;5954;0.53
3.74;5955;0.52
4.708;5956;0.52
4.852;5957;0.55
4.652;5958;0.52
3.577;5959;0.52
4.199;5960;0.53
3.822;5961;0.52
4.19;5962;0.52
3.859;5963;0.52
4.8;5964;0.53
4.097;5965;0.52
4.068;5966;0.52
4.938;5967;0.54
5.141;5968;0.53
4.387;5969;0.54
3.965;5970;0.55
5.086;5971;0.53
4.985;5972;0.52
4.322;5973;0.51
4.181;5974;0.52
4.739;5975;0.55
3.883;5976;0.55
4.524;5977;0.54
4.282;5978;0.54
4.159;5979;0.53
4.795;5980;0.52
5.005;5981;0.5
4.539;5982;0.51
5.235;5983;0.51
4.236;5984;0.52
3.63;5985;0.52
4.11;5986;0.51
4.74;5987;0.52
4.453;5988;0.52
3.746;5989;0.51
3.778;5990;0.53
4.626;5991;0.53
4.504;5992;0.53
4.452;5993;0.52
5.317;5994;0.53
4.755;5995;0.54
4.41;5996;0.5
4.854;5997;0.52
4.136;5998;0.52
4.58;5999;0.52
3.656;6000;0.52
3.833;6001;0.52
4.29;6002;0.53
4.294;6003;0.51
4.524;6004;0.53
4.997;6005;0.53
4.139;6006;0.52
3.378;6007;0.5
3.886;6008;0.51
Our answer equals 4.37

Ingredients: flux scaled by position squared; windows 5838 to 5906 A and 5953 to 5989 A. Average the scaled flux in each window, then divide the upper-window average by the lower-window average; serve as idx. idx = 1.10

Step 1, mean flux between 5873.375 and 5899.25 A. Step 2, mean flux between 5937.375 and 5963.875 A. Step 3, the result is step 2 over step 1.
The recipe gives 1.07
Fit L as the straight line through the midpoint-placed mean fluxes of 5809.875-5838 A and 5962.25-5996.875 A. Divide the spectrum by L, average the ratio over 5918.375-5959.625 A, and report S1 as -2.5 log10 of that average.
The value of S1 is 0.02 mag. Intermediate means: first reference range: 4.32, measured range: 4.37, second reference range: 4.47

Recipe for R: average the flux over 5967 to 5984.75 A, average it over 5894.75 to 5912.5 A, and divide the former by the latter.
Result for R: 1.2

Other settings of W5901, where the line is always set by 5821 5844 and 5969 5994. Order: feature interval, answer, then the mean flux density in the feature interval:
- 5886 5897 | 2.0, 3.6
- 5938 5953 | 0.4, 4.32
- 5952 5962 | 0.3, 4.28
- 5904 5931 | 2.8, 3.96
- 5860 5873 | 0.1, 4.39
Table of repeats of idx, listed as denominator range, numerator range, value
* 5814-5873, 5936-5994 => 1.06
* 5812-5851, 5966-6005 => 1.08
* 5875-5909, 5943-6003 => 1.14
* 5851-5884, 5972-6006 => 1.06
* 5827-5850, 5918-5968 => 1.02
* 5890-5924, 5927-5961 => 1.16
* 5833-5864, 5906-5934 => 0.95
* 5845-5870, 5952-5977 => 1.05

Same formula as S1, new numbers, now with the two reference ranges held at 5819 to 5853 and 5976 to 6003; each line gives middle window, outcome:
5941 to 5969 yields 0.02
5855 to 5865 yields 0.02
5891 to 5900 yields 0.27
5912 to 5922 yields 0.05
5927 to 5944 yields -0.03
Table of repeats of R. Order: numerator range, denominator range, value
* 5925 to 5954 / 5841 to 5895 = 1.04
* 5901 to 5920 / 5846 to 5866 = 0.89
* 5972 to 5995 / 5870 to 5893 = 1.06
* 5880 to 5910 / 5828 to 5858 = 0.89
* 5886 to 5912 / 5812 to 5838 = 0.85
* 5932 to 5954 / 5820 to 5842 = 1.01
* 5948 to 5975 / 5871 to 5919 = 1.10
